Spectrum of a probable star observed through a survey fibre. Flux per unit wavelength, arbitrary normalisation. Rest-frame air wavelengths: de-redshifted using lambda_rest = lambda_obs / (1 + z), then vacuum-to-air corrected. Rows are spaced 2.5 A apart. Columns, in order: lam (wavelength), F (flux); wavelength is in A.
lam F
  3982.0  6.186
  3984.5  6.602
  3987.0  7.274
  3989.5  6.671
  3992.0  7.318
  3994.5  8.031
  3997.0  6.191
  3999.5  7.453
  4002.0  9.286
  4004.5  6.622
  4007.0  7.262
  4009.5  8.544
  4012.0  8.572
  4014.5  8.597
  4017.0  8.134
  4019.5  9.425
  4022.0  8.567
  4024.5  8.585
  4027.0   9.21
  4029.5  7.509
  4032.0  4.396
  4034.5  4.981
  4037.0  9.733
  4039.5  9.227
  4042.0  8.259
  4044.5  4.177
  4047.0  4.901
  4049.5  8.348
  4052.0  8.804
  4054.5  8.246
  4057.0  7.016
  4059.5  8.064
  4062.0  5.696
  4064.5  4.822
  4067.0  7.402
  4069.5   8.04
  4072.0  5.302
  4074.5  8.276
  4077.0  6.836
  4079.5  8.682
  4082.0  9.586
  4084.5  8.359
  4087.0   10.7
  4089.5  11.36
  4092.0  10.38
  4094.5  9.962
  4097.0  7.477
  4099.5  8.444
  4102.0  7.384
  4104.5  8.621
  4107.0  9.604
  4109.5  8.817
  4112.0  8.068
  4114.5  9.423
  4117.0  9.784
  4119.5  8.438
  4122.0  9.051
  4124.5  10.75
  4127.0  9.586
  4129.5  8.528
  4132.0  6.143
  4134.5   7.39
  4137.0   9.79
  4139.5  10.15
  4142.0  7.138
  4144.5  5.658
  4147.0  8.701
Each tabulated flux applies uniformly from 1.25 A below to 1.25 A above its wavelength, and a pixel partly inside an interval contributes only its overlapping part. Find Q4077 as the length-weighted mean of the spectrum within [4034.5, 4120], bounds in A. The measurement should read 8.13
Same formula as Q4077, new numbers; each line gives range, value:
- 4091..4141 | 8.87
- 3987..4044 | 7.78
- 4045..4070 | 7.02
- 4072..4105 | 8.8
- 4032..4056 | 7.25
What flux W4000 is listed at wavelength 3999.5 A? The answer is 7.453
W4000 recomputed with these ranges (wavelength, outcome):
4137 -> 9.79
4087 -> 10.7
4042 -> 8.259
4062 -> 5.696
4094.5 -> 9.962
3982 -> 6.186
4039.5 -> 9.227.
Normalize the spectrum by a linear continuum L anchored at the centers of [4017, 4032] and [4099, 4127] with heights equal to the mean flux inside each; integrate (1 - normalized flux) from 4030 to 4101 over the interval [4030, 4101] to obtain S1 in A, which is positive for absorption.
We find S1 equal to 7.0 A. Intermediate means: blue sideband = 8.26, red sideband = 8.99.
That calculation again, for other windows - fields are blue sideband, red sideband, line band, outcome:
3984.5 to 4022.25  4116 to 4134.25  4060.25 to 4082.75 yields 3.3 A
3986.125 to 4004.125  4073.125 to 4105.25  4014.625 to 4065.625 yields 4.2 A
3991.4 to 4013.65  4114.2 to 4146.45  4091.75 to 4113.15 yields -0.7 A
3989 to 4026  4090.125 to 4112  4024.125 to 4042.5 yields 1.2 A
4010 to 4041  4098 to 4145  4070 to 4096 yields -1.5 A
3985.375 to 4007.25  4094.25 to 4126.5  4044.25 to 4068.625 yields 3.8 A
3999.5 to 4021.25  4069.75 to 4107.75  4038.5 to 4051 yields 2.2 A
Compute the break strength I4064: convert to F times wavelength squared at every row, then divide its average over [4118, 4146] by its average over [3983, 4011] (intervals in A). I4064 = 1.2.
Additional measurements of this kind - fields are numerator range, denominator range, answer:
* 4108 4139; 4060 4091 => 1.14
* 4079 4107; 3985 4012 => 1.29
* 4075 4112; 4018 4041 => 1.16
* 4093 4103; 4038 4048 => 1.28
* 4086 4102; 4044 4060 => 1.36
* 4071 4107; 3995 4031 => 1.12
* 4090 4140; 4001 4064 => 1.21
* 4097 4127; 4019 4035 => 1.23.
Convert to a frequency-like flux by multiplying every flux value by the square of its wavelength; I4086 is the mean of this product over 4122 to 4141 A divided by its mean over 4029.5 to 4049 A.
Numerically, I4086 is 1.40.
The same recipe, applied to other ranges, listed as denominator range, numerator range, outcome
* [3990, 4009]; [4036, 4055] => 1.05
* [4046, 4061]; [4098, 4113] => 1.15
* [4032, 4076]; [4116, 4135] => 1.28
